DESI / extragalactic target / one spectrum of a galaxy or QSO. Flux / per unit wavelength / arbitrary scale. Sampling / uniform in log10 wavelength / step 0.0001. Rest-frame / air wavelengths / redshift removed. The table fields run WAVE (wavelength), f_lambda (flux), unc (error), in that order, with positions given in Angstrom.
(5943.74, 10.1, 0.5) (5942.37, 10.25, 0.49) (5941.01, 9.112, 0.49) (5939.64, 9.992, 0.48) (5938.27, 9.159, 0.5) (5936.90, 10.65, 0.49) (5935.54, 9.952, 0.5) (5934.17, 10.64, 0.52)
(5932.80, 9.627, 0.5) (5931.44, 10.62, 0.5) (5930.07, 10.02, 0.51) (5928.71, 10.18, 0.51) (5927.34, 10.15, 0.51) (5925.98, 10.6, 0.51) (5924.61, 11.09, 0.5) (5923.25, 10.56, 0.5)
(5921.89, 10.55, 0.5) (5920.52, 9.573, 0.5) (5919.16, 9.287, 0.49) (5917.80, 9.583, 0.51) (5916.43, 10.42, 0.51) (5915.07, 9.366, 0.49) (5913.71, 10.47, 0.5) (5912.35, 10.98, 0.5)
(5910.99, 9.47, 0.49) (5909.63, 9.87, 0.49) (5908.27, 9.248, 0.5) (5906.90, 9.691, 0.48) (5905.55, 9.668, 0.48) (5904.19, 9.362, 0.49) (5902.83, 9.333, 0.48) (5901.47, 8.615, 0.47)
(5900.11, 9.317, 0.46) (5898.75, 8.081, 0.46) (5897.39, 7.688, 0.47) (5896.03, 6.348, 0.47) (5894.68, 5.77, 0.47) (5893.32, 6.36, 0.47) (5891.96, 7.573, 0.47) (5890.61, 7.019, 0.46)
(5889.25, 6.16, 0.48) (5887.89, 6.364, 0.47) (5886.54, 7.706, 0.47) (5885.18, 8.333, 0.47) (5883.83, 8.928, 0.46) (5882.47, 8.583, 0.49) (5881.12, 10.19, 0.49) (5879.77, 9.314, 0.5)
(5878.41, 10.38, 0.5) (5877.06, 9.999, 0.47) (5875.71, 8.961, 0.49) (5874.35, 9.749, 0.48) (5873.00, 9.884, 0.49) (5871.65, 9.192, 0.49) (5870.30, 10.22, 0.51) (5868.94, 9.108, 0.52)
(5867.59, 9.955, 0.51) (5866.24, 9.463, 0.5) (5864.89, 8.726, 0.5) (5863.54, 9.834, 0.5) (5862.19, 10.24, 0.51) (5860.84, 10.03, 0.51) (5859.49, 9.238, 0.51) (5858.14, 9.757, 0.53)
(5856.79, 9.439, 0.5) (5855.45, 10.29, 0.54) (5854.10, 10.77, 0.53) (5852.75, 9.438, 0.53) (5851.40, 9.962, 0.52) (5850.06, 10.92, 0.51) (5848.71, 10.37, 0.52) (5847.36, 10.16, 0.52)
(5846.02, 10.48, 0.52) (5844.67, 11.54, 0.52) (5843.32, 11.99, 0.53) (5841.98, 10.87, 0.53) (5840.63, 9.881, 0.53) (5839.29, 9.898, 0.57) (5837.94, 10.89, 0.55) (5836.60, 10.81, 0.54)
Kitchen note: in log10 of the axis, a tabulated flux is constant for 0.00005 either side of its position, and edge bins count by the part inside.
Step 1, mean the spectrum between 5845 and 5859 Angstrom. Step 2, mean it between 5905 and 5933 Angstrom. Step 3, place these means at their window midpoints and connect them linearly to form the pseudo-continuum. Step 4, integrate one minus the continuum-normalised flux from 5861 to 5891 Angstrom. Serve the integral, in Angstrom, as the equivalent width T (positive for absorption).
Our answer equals 3.2 Angstrom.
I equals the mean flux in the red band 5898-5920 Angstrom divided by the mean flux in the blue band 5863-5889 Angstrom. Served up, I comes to 1.0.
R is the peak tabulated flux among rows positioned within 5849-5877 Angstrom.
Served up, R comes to 10.92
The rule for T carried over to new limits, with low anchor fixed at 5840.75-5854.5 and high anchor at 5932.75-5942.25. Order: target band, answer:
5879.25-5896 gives 4.4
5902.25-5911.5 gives 0.6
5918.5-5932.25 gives -0.3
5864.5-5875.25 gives 0.9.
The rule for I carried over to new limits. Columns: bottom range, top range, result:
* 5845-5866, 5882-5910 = 0.81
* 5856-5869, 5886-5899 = 0.71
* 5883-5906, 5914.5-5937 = 1.31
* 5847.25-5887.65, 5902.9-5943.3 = 1.04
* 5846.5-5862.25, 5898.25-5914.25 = 0.95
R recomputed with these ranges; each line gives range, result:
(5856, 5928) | 11.09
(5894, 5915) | 10.98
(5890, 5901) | 9.317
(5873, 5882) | 10.38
